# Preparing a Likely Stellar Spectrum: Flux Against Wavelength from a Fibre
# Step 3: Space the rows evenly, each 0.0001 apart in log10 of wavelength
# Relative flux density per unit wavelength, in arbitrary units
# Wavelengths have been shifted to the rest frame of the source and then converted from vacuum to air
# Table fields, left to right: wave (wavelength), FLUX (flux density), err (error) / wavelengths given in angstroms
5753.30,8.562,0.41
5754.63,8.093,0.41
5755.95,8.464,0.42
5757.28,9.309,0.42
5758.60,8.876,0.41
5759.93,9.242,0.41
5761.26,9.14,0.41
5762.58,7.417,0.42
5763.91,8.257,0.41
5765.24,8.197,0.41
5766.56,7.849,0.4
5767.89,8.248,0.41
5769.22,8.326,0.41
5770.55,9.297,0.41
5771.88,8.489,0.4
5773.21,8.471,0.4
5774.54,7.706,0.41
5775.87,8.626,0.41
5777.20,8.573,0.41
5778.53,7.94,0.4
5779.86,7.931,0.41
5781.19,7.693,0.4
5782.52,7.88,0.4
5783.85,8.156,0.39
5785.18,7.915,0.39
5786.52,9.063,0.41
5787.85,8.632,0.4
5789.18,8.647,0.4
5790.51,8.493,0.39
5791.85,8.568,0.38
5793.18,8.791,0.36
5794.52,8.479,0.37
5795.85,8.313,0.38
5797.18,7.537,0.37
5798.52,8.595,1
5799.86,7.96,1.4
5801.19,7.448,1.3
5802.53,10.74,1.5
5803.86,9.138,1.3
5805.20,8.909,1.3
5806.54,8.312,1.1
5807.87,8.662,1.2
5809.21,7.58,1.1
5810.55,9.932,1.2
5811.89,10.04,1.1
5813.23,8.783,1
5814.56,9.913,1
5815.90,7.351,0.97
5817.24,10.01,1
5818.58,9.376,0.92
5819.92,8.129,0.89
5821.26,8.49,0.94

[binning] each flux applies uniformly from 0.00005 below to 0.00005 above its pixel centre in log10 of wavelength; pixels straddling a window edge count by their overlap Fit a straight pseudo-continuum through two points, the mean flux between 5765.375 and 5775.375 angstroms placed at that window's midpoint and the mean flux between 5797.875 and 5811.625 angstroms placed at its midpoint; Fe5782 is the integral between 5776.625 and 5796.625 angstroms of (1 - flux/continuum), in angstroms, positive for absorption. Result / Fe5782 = 0.5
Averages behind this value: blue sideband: 8.34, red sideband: 8.76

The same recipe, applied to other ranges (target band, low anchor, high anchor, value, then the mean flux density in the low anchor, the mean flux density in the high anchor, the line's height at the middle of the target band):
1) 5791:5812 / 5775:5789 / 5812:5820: 0.2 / 8.25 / 9.07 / 8.72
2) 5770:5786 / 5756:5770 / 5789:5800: 0.4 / 8.49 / 8.38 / 8.44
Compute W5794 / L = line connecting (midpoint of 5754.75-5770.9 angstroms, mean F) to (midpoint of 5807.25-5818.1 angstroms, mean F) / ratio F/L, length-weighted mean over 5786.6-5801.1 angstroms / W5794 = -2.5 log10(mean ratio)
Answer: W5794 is 0.057 mag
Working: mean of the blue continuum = 8.52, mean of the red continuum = 9.04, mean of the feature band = 8.39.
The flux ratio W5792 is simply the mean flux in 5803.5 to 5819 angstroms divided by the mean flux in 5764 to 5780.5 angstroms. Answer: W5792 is 1.1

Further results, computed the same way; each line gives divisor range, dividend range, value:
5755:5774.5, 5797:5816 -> 1.03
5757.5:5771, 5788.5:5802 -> 0.98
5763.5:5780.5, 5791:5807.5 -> 1.03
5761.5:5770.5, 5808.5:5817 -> 1.10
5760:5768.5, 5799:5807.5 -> 1.06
